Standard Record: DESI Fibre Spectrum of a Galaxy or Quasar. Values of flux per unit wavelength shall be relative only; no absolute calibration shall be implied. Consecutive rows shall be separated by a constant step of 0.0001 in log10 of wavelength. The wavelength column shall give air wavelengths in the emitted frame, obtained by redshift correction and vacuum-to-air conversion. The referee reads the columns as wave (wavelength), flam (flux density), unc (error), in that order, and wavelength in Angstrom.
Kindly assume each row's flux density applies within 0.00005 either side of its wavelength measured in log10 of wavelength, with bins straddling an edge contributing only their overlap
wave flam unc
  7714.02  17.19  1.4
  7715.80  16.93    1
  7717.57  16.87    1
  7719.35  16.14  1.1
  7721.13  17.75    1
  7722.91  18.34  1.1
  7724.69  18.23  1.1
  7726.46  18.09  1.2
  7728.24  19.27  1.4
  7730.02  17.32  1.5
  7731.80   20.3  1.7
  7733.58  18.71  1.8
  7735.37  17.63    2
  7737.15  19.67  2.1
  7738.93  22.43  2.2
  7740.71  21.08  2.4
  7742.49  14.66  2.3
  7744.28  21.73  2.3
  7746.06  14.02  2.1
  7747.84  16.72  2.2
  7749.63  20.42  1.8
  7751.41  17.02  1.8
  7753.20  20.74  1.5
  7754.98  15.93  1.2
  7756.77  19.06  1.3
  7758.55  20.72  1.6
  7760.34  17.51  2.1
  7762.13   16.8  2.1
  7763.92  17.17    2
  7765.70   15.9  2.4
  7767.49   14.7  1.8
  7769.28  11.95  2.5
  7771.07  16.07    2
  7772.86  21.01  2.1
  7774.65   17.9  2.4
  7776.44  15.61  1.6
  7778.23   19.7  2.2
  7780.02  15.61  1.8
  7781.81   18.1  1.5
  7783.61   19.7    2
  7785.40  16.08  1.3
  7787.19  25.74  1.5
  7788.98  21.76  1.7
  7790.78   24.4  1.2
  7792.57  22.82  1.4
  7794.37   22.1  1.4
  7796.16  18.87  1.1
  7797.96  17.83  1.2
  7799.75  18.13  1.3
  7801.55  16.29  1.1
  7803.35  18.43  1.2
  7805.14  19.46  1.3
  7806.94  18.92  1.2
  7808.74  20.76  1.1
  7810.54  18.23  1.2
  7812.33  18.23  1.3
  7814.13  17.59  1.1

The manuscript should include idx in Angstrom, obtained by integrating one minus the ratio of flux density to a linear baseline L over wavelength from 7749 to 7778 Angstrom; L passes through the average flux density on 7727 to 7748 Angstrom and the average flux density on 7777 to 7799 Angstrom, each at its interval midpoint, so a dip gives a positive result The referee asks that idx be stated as 3.0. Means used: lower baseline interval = 18.7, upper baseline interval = 20.1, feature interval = 17.4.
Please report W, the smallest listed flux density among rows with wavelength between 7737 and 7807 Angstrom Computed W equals 11.95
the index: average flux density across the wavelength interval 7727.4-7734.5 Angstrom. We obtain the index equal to 18.9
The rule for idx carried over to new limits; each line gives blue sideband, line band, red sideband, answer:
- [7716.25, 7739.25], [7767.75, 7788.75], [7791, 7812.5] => 1.2 Angstrom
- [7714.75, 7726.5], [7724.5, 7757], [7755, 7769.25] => -2.6 Angstrom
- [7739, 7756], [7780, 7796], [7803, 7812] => -1.7 Angstrom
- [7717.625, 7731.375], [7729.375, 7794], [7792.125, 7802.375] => 0.0 Angstrom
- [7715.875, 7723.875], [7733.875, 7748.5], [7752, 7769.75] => -1.1 Angstrom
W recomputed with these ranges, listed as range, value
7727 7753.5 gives 14.02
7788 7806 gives 16.29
